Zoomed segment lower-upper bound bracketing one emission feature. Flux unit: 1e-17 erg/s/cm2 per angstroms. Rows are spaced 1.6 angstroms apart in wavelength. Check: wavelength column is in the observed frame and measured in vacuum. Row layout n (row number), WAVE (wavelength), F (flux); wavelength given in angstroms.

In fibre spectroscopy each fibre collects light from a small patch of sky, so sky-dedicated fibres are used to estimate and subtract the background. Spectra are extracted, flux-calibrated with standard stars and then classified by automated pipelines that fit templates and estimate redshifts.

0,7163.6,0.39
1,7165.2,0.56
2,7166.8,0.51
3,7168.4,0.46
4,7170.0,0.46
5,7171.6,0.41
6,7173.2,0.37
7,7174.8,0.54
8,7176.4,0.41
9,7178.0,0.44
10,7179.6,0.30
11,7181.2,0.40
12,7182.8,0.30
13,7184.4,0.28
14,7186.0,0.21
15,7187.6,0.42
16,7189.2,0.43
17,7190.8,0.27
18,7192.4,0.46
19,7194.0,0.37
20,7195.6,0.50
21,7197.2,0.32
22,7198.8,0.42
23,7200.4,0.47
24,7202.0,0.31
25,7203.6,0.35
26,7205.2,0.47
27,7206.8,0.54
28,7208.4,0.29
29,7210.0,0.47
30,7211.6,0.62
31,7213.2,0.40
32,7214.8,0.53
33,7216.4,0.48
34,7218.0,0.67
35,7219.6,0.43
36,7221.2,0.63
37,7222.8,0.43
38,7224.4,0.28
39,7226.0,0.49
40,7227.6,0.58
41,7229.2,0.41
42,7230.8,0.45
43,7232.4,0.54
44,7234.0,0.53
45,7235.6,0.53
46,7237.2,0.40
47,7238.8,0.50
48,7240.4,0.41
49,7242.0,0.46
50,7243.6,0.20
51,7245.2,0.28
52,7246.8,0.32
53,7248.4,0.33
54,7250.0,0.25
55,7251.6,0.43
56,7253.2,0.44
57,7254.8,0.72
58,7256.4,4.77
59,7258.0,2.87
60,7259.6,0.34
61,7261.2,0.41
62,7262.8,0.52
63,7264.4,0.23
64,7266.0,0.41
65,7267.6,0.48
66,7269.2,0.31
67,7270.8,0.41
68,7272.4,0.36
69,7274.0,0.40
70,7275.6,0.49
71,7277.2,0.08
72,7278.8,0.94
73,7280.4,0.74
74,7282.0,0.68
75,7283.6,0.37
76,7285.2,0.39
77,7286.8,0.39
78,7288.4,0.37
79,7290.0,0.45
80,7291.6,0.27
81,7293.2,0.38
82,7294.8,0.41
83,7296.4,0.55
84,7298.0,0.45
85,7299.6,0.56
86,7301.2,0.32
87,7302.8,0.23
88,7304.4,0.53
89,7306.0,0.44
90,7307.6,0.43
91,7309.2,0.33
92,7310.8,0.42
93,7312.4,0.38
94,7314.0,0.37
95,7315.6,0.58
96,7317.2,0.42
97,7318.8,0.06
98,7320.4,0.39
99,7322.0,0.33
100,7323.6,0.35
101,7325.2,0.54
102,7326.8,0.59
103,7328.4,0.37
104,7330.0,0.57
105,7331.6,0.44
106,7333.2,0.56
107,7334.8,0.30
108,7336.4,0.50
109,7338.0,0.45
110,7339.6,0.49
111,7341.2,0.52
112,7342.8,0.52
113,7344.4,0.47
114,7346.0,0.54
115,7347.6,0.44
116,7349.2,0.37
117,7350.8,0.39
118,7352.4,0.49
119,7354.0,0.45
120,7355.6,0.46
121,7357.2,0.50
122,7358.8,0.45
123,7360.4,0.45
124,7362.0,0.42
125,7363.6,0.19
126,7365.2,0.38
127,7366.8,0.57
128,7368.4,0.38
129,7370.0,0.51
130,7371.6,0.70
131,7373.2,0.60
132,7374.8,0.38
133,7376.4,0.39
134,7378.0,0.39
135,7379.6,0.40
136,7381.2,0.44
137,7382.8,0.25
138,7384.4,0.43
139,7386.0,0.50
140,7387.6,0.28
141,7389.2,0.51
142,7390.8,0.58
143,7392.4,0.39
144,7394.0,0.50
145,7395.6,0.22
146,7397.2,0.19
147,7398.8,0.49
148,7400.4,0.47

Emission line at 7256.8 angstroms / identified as H-alpha 6563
